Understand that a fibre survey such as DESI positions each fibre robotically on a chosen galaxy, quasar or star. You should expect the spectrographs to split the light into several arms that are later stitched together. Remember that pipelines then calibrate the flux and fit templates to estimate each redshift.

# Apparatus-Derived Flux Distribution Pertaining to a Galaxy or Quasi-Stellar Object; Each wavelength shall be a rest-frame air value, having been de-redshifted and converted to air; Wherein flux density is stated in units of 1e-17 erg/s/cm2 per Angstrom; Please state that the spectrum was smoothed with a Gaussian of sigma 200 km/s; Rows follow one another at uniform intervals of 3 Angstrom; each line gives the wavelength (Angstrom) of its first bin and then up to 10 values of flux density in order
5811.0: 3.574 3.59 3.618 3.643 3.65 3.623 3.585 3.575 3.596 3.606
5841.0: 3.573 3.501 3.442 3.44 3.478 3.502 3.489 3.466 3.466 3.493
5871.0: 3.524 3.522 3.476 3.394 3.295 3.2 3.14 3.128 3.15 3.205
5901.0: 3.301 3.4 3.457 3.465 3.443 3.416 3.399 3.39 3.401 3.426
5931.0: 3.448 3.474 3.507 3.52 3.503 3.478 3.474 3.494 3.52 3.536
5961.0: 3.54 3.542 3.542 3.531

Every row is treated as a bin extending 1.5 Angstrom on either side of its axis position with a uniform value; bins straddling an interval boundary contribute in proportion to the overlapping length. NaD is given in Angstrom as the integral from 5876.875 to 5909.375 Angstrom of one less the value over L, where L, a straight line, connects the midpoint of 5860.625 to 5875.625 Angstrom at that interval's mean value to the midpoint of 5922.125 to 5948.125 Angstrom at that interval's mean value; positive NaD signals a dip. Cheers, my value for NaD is 1.9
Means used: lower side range 3.49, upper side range 3.47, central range 3.28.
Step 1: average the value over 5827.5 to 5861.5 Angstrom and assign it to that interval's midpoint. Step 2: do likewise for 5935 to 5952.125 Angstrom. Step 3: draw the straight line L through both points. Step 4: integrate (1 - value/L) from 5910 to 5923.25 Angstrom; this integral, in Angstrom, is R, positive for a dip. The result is 0.3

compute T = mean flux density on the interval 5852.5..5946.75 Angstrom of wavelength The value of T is 3.4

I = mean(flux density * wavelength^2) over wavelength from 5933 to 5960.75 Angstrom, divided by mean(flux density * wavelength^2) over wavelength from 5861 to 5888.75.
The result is 1.05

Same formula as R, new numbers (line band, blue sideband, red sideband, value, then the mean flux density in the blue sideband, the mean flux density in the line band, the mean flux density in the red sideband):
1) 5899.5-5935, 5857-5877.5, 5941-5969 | 0.9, 3.49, 3.42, 3.51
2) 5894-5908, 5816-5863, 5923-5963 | 0.8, 3.55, 3.3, 3.49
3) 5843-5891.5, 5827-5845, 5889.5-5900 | -0.9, 3.58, 3.42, 3.17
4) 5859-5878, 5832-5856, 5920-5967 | 0.1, 3.52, 3.49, 3.48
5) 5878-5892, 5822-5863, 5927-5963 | 1.1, 3.54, 3.25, 3.49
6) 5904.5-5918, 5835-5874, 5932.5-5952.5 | 0.2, 3.5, 3.44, 3.49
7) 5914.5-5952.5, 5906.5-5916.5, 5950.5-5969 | 0.3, 3.45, 3.46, 3.53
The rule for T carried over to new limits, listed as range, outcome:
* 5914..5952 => 3.45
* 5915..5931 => 3.41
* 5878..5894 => 3.24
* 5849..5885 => 3.46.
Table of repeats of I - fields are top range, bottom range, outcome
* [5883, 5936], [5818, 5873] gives 0.97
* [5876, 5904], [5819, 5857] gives 0.93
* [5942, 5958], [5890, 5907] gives 1.09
